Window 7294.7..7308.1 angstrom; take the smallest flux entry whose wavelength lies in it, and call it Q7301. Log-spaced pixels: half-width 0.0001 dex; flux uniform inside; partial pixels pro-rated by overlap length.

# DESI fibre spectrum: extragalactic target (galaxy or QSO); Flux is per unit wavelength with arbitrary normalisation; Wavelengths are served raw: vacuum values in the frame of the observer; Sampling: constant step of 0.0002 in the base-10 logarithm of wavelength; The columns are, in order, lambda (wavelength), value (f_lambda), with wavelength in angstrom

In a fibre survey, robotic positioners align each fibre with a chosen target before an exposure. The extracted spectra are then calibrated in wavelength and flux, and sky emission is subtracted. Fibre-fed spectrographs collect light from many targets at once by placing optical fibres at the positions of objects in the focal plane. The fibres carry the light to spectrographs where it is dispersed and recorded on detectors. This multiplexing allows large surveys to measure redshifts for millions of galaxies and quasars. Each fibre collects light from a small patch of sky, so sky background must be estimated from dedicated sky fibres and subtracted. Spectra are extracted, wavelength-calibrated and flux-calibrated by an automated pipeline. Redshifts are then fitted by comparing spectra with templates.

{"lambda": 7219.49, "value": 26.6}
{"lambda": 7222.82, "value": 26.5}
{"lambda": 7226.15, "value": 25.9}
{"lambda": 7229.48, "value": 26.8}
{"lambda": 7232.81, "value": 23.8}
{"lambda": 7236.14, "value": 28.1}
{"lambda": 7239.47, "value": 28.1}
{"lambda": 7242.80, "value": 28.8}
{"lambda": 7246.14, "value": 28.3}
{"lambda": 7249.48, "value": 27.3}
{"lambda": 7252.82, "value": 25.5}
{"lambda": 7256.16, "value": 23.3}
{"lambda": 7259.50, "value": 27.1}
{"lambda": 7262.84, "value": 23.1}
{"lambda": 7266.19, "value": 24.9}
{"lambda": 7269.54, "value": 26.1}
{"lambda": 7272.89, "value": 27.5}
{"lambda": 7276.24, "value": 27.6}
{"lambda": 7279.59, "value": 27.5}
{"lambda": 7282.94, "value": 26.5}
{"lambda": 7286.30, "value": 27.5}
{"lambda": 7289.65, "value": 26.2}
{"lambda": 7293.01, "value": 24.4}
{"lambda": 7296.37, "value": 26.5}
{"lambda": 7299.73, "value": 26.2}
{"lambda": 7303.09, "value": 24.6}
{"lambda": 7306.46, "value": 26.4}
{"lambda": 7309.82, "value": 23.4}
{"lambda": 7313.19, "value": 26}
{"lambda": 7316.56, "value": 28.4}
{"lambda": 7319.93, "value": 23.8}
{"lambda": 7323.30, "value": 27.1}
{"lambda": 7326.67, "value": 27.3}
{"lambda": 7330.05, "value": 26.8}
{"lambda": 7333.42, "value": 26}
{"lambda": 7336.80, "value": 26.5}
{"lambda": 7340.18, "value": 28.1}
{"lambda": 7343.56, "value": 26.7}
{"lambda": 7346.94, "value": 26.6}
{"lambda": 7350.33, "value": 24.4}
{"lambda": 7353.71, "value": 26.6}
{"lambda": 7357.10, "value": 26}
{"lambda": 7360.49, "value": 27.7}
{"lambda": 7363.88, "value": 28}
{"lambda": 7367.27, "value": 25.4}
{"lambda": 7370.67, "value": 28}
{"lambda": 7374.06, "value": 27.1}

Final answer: 24.6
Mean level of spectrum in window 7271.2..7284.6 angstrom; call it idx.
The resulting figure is 27.3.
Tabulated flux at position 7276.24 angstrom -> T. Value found 27.6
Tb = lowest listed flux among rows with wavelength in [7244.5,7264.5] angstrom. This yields 23.1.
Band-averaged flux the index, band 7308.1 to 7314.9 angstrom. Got 24.7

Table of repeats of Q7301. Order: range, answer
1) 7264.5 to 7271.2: 24.9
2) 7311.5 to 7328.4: 23.8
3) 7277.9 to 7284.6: 26.5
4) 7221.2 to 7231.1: 25.9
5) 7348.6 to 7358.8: 24.4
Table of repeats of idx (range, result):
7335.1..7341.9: 27.3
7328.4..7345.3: 26.8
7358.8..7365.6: 27.9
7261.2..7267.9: 24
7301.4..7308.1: 25.5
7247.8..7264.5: 25.3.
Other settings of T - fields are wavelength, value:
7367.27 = 25.4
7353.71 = 26.6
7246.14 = 28.3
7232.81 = 23.8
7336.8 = 26.5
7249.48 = 27.3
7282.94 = 26.5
